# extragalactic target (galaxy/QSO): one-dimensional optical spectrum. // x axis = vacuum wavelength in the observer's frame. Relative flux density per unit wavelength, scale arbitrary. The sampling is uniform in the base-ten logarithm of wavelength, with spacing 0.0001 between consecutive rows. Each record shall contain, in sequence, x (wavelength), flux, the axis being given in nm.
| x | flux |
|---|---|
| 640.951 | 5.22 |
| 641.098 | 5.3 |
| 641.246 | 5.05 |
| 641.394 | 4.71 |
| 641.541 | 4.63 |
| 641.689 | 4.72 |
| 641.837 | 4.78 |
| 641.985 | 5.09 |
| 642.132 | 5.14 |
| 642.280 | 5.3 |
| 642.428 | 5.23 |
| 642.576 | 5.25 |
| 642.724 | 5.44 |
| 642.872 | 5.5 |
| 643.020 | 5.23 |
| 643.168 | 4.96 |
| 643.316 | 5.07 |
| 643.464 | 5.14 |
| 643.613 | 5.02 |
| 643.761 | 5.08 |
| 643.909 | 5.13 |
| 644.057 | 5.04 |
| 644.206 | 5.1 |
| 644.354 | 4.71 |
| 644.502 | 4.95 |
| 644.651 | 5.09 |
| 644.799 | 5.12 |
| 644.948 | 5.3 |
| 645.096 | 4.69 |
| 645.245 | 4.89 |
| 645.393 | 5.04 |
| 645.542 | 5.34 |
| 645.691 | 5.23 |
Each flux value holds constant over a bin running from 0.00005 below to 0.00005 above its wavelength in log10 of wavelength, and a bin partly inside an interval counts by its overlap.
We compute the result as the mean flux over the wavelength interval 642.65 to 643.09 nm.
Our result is 5.39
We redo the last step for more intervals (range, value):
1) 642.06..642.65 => 5.23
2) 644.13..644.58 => 4.92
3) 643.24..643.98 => 5.09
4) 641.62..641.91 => 4.75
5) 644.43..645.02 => 5.11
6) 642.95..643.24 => 5.1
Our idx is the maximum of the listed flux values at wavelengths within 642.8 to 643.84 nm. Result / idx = 5.5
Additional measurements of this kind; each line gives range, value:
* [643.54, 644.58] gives 5.13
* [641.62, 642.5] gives 5.3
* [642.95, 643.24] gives 5.23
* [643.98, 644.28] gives 5.1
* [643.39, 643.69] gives 5.14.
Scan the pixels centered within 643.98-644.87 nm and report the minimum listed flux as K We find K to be 4.71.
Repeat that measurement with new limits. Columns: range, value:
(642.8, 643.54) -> 4.96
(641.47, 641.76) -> 4.63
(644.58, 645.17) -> 4.69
